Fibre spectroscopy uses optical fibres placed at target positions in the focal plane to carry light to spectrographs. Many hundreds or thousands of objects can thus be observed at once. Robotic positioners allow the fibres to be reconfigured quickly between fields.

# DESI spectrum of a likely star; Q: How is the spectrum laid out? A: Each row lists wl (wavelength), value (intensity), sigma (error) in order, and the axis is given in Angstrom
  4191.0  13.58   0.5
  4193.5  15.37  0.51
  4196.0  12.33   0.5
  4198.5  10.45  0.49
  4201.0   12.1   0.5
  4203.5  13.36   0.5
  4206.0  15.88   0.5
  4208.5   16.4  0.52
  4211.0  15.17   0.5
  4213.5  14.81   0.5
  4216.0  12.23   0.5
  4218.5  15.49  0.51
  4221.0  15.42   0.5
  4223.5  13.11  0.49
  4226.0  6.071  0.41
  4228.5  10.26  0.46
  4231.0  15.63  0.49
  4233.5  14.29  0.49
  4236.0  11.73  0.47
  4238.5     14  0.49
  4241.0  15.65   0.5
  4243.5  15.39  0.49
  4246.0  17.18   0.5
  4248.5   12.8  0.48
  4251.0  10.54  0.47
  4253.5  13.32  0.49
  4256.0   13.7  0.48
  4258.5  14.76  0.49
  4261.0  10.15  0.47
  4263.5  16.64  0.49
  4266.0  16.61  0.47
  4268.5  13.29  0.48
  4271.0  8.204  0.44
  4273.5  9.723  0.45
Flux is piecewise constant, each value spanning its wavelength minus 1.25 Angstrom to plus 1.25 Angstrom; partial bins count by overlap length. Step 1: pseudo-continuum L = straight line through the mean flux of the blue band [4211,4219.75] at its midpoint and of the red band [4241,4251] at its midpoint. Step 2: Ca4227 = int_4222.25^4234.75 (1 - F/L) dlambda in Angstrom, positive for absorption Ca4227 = 2.2 Angstrom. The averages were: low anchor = 14.3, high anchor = 14.6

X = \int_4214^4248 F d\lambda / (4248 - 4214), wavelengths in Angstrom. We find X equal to 13.6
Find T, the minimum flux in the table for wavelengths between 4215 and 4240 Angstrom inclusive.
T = 6.071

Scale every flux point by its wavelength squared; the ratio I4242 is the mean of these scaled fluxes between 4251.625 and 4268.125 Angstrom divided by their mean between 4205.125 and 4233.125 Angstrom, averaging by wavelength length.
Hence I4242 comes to 1.0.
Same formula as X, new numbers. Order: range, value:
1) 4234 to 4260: 13.9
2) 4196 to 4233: 13.3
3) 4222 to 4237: 11.9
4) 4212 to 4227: 13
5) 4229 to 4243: 14.1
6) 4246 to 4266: 13.6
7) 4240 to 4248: 15.8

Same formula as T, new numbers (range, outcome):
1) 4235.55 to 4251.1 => 10.54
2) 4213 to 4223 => 12.23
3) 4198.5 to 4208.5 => 10.45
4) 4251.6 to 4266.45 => 10.15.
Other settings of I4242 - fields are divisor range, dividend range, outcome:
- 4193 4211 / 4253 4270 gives 1.05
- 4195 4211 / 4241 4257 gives 1.05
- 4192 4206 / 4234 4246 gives 1.14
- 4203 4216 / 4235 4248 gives 1.00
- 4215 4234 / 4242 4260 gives 1.10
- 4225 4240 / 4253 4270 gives 1.17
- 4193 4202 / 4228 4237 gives 1.09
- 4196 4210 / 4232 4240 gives 1.01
